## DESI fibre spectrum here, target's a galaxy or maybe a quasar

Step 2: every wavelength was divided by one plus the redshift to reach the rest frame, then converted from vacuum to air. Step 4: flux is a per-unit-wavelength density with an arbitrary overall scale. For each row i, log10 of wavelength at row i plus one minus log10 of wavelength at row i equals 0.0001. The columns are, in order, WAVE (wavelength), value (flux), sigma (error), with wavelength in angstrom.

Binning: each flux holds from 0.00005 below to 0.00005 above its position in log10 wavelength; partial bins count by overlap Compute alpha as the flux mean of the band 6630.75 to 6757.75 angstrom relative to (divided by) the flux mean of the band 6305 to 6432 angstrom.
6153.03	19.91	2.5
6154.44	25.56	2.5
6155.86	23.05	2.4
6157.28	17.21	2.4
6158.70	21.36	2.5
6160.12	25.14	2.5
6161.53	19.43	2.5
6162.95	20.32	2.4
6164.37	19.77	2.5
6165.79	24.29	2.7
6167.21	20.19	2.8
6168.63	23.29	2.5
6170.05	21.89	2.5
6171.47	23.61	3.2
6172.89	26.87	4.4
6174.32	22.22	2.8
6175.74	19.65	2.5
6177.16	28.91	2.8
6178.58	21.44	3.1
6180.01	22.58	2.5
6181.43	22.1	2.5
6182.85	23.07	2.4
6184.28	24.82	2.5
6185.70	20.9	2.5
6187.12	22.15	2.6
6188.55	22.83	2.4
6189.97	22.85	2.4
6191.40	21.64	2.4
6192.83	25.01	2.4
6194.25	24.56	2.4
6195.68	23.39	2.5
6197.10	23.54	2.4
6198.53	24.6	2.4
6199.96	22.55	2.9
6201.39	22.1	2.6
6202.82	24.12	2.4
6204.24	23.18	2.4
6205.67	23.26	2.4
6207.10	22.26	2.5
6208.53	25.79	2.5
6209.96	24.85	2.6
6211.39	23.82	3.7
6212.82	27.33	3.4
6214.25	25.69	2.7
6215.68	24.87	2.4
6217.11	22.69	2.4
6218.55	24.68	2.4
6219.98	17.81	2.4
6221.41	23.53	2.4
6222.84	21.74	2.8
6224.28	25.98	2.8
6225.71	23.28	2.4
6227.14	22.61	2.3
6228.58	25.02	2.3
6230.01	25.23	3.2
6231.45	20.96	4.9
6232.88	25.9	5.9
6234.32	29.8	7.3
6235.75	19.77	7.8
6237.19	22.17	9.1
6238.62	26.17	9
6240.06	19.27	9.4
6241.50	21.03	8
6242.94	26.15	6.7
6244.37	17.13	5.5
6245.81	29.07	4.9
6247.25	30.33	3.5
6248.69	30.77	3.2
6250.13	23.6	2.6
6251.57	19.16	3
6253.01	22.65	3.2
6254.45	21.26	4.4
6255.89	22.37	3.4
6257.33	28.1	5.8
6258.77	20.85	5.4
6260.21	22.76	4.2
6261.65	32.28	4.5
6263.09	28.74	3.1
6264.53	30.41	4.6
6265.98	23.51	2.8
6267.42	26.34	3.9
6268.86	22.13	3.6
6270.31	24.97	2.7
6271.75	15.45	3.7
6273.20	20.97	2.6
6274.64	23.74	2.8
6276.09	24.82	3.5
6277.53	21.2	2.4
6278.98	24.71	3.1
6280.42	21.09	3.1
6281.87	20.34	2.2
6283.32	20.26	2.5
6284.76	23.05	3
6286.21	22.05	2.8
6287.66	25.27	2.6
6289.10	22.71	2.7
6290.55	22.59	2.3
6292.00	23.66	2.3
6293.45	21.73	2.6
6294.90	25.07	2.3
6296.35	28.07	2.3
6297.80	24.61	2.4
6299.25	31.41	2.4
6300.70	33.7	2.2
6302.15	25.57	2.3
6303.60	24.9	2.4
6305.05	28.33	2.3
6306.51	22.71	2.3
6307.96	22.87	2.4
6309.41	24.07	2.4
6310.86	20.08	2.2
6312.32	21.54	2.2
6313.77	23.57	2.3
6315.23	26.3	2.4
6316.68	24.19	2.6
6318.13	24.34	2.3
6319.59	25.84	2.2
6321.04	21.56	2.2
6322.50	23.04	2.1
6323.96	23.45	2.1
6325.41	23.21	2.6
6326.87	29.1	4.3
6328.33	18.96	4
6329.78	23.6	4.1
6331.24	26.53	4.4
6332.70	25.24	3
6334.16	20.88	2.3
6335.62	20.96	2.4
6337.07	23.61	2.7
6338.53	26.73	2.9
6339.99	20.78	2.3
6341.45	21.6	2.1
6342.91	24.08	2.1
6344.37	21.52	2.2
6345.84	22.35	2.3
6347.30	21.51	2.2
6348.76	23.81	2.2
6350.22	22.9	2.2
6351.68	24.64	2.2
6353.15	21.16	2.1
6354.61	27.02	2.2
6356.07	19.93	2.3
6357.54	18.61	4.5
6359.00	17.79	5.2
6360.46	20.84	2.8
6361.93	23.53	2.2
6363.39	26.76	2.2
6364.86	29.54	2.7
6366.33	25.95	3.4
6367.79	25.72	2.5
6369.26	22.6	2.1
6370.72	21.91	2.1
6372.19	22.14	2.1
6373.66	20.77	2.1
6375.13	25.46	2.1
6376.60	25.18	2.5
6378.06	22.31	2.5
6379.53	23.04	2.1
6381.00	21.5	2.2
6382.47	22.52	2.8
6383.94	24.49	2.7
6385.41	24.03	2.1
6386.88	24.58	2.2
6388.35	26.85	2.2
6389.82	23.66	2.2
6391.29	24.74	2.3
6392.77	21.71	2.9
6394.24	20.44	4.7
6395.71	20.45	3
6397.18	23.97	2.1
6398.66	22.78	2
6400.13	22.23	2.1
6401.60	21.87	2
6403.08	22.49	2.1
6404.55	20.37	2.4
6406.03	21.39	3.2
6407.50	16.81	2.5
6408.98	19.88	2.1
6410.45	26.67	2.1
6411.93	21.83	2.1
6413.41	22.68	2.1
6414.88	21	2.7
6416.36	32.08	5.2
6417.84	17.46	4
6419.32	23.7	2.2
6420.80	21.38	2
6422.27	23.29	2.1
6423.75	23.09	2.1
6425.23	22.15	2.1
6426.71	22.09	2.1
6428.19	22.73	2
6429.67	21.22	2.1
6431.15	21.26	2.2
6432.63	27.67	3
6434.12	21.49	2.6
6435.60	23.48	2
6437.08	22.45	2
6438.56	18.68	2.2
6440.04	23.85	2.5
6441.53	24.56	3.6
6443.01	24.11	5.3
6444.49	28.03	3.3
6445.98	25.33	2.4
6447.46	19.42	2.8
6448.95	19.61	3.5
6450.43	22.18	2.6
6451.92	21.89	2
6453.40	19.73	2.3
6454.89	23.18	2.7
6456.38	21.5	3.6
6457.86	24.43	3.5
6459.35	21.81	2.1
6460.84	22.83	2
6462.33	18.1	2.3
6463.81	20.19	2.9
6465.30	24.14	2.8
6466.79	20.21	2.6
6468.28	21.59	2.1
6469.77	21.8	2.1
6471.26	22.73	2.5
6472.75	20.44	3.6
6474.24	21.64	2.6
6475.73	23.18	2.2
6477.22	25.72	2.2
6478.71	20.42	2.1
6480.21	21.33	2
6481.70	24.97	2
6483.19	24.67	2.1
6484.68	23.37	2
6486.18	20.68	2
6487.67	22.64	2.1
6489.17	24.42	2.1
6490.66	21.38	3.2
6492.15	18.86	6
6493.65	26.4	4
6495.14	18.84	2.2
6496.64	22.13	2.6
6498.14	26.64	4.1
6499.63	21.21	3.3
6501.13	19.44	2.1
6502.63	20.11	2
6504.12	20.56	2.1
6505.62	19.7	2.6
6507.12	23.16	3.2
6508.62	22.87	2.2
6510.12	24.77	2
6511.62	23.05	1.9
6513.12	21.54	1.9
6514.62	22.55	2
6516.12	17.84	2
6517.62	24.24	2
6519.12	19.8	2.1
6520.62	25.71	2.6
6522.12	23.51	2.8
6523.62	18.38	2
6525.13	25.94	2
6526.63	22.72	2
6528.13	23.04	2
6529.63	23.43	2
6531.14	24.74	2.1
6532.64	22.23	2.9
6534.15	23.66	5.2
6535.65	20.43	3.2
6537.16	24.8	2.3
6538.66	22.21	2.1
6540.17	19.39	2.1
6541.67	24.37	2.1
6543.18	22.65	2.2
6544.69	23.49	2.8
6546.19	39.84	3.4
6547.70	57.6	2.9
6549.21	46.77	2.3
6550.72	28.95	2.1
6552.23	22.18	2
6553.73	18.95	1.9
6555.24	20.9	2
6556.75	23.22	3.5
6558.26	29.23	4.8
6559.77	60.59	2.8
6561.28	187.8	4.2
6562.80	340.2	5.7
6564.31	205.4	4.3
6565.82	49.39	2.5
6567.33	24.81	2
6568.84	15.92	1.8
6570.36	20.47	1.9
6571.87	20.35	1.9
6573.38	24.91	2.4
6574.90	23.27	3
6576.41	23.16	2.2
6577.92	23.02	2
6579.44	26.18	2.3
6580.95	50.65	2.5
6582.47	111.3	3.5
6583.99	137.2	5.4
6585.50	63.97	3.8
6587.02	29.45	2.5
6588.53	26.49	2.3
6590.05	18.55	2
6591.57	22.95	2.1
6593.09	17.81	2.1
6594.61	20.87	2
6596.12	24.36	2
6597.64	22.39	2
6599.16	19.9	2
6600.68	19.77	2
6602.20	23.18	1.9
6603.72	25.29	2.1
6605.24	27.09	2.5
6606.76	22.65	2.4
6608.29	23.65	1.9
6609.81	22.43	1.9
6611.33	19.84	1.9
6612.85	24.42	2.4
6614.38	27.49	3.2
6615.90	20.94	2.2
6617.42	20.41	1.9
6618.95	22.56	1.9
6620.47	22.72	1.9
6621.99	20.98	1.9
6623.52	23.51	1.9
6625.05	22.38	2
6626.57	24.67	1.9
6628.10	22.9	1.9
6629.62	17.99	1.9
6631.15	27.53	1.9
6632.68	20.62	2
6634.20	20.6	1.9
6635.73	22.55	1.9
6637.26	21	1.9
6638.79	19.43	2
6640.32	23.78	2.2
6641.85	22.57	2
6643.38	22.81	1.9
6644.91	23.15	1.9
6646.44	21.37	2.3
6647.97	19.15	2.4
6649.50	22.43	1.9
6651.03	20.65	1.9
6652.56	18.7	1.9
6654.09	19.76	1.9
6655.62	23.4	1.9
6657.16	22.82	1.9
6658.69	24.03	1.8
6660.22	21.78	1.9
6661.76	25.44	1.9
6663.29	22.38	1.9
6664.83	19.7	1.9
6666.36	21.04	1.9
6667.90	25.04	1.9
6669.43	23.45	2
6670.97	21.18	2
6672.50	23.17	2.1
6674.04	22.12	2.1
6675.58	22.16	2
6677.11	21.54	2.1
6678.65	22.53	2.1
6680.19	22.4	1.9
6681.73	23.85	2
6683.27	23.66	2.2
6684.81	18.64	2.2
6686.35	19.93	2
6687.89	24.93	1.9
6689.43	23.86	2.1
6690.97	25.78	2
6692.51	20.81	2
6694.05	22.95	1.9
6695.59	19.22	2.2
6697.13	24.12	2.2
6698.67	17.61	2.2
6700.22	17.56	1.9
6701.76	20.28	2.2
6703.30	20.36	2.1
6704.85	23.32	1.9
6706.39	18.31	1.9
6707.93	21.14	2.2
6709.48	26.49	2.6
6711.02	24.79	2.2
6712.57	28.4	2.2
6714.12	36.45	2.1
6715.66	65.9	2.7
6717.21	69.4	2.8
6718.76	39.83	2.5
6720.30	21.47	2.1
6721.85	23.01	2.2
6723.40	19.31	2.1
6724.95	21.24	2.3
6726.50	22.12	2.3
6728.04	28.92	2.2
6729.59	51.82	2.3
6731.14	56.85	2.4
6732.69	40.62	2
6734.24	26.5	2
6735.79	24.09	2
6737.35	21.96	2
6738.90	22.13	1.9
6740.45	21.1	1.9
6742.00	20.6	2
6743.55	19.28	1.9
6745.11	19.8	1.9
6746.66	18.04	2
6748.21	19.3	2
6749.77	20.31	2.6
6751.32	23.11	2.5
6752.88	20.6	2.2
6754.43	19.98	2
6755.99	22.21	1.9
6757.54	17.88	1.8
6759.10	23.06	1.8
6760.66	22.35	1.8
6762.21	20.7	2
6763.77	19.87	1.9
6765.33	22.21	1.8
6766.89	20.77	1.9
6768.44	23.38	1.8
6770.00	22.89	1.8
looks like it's 1.1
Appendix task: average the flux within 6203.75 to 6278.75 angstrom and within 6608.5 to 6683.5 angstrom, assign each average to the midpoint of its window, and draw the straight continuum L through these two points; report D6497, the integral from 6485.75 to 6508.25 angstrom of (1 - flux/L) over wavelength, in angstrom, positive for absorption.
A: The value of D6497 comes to 1.11 angstrom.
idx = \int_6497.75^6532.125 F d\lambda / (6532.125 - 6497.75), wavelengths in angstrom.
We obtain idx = 22.3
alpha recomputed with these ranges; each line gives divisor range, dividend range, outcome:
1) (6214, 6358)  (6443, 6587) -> 1.42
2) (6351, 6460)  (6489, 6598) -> 1.65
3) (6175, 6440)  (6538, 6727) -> 1.37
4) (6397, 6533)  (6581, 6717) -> 1.17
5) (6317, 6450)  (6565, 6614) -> 1.40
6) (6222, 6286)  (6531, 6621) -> 1.72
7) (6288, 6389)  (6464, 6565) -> 1.43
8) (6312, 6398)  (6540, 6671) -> 1.50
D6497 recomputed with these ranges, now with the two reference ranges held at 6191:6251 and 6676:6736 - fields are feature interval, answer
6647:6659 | 2.7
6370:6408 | 4.0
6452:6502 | 7.4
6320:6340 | 1.0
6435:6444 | 0.9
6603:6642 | 6.3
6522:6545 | 3.1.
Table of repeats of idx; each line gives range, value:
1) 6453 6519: 22.1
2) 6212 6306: 24.2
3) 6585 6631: 23.9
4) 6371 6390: 23.5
